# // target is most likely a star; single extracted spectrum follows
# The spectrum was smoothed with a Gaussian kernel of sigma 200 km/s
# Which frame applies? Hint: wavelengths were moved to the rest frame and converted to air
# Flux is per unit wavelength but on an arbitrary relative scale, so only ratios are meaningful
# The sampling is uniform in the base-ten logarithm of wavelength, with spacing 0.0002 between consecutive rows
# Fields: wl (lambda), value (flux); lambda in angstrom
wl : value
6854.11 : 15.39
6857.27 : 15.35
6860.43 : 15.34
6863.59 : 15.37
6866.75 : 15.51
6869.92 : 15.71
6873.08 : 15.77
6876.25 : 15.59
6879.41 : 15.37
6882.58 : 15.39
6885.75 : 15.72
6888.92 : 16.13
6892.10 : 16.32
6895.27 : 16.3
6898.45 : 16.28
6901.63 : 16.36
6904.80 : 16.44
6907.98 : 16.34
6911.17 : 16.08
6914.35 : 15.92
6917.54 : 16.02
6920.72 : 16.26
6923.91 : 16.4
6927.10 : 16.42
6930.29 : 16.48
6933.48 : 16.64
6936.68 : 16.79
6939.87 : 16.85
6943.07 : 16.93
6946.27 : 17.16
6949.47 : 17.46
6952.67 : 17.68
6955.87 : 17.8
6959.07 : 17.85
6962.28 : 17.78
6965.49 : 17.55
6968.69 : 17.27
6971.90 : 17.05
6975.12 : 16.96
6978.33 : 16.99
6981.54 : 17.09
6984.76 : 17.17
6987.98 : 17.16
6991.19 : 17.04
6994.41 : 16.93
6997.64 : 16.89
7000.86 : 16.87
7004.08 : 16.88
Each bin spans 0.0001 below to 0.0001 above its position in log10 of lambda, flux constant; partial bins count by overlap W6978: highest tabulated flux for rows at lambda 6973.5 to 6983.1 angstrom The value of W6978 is 17.09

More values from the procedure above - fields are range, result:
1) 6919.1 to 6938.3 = 16.79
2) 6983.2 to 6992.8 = 17.17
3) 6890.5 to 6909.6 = 16.44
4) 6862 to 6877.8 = 15.77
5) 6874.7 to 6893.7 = 16.32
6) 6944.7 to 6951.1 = 17.46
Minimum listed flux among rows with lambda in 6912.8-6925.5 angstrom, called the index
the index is 15.92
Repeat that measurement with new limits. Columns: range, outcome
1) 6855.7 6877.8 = 15.34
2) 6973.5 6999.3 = 16.89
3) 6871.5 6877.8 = 15.59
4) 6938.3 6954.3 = 16.85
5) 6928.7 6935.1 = 16.48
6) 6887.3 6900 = 16.13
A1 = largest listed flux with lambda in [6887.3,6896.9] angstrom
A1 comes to 16.32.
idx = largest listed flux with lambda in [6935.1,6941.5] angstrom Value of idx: 16.85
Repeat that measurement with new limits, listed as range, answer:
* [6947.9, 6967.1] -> 17.85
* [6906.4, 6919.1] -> 16.34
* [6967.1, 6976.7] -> 17.27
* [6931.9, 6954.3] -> 17.68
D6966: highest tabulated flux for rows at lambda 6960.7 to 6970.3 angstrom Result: 17.78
